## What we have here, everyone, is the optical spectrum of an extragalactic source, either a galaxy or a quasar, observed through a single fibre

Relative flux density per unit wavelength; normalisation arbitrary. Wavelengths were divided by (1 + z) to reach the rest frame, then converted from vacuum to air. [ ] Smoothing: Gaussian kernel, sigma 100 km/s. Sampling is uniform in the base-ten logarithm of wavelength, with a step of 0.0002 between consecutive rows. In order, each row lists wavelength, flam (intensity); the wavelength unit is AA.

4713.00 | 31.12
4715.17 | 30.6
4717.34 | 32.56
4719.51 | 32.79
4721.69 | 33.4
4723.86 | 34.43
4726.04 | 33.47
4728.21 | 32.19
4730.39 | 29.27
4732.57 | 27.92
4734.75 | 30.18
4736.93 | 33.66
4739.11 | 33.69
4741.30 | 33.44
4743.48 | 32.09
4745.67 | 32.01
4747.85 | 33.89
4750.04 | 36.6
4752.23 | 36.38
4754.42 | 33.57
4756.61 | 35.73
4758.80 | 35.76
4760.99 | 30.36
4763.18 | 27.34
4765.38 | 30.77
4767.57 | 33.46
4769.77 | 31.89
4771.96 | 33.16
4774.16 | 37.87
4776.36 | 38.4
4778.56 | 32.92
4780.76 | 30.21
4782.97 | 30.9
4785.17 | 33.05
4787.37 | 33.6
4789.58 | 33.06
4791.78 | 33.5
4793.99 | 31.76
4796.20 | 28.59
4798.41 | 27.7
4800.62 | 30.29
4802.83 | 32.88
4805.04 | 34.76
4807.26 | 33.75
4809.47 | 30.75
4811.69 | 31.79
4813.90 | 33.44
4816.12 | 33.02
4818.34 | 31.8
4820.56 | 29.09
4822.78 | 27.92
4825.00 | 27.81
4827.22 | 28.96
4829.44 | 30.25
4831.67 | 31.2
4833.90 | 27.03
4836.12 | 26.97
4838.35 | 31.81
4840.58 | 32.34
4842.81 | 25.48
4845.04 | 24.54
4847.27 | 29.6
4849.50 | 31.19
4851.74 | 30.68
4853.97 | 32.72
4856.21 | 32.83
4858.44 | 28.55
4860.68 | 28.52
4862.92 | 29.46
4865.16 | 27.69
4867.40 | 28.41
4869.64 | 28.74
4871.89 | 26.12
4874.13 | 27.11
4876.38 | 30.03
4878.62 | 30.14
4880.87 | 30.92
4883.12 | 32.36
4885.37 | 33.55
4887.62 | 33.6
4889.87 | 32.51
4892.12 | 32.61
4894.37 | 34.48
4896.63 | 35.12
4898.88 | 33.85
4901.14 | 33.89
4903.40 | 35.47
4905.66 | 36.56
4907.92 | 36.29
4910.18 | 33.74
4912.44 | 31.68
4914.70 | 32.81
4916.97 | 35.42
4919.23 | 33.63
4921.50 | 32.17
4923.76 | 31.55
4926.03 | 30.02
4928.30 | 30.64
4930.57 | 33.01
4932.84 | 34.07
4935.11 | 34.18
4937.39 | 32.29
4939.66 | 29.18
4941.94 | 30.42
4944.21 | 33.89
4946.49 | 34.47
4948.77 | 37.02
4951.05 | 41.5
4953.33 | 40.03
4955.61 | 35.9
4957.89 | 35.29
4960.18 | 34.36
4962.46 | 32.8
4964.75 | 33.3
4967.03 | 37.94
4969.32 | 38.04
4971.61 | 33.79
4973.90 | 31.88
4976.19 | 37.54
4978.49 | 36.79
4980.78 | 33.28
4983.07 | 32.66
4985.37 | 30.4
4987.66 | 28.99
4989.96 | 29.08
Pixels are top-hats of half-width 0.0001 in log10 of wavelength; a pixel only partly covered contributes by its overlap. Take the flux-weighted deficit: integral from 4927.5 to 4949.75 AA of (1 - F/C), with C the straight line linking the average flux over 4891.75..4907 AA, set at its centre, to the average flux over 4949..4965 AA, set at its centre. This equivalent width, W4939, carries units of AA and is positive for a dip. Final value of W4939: 1.8 AA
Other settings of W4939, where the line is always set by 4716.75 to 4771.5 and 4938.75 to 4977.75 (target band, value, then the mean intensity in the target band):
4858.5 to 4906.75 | 4.1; 31.4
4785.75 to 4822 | 1.7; 31.8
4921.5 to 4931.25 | 1.0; 31.3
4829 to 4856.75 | 3.4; 29.7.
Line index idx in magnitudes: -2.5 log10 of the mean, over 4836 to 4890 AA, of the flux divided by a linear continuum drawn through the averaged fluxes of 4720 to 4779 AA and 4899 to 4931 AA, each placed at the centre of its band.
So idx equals 0.119 mag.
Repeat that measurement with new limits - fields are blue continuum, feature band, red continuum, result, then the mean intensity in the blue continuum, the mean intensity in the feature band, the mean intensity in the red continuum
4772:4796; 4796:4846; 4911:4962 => 0.11 mag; 33.3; 30.1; 33.8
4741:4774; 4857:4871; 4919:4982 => 0.18 mag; 33.2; 28.6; 34.3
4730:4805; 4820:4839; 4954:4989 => 0.15 mag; 32.6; 28.9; 34.2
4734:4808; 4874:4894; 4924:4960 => 0.06 mag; 32.9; 31.8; 34.1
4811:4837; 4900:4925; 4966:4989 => -0.05 mag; 29.9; 33.9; 34.1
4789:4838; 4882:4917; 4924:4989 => -0.04 mag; 30.7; 34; 34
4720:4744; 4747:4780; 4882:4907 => -0.04 mag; 32.2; 33.8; 34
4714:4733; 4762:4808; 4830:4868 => -0.06 mag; 32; 32.4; 29.4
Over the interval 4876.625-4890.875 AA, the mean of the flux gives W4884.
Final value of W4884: 32.1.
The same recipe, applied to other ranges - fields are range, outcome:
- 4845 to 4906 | 31.2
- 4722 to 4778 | 33.1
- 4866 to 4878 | 28.2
